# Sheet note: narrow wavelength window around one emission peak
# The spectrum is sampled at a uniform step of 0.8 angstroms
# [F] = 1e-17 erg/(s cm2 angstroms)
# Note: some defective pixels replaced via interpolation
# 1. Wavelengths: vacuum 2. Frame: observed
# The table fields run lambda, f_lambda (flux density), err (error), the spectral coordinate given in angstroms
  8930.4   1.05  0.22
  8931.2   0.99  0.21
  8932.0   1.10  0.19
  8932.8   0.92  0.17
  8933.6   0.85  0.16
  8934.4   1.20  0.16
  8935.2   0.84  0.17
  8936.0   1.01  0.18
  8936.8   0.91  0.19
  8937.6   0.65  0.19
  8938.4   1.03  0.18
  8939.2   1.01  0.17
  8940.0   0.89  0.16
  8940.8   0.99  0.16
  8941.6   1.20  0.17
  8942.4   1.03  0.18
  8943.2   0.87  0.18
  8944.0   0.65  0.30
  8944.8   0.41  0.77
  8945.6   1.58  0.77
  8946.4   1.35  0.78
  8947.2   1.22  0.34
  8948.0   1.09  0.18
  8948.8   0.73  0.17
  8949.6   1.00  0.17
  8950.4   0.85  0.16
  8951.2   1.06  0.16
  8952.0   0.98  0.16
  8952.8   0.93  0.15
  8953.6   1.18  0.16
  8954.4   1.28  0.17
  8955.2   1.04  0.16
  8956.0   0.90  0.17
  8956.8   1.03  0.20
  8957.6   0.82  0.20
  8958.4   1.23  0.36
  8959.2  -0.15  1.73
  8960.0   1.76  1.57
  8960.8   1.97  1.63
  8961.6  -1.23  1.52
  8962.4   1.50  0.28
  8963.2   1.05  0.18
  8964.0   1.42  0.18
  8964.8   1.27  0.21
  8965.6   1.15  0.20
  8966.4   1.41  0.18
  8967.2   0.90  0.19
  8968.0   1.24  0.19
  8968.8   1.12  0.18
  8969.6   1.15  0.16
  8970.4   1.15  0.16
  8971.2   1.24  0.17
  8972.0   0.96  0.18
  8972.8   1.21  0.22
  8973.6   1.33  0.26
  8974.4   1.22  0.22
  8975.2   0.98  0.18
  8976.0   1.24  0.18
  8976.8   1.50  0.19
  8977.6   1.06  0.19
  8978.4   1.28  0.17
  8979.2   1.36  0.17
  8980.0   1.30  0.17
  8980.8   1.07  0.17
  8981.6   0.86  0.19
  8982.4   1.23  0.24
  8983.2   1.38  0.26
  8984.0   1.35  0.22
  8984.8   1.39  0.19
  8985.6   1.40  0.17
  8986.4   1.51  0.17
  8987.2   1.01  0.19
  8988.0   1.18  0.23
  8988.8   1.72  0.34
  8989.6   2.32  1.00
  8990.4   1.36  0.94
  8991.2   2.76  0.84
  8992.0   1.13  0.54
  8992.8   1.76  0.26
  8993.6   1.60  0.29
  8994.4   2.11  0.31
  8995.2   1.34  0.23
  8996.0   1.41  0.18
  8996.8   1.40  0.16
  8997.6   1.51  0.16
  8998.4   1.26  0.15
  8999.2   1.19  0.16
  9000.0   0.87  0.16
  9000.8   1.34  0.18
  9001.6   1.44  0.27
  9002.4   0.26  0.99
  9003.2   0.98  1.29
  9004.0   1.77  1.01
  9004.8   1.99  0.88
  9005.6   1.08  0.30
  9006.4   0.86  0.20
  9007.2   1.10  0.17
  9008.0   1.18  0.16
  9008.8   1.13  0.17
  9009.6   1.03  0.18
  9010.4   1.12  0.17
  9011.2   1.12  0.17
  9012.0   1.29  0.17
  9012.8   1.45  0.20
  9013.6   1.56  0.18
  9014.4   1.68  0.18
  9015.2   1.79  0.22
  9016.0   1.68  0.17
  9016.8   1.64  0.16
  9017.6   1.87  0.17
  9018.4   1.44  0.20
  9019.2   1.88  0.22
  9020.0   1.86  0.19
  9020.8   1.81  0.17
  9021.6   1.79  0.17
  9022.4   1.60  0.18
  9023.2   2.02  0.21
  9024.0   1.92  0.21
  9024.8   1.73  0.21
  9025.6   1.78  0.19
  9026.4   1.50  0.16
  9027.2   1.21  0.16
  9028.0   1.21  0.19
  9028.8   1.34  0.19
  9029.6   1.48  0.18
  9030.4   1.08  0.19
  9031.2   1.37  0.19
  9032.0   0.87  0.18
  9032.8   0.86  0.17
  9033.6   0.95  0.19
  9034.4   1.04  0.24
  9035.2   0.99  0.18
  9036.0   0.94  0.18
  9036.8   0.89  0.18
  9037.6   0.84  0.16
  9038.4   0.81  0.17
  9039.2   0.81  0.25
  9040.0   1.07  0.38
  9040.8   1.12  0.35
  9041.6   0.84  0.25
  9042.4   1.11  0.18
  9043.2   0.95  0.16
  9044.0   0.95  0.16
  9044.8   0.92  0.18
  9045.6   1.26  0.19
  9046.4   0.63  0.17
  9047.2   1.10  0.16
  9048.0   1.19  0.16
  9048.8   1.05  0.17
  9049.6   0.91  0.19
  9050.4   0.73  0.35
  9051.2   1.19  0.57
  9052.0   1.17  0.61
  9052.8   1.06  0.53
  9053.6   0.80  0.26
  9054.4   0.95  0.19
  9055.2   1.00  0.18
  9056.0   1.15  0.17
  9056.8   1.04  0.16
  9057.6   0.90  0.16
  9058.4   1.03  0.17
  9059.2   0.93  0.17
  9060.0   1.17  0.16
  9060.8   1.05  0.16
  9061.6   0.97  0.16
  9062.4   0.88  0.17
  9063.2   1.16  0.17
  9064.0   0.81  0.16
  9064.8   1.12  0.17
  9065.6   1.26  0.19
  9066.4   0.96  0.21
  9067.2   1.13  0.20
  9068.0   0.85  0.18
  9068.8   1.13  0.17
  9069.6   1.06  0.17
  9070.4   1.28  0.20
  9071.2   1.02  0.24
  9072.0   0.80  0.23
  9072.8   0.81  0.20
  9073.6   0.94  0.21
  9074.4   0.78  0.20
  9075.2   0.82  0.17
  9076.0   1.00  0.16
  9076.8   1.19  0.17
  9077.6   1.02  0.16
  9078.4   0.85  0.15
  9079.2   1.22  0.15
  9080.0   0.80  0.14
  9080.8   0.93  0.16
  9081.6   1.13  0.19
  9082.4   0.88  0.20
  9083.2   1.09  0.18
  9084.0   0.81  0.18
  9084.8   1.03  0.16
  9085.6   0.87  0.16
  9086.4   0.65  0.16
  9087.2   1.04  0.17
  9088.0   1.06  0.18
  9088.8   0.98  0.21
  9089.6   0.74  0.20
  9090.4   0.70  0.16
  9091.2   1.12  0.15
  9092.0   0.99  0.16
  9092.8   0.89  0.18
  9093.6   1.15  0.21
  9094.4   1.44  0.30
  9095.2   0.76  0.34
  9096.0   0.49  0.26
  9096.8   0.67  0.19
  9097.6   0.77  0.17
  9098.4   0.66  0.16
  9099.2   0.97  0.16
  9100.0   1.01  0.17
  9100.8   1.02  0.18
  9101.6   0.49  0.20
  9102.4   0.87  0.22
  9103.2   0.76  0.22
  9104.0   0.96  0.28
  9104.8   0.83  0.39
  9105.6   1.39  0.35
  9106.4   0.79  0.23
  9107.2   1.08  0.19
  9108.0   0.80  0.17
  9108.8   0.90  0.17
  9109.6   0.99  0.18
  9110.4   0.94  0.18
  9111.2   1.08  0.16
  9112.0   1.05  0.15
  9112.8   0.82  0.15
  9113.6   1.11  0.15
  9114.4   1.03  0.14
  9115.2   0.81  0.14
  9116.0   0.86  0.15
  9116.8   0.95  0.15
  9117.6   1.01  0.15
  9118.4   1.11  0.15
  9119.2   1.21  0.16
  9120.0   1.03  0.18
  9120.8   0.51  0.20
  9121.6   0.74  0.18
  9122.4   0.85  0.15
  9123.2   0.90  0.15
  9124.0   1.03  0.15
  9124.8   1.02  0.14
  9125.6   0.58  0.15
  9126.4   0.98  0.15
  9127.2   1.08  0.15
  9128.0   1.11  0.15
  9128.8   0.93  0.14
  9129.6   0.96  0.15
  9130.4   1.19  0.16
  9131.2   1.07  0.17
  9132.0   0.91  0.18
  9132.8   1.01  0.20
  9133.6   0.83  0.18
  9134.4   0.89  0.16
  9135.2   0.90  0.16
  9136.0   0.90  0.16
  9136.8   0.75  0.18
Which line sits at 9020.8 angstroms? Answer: [N II] 6583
